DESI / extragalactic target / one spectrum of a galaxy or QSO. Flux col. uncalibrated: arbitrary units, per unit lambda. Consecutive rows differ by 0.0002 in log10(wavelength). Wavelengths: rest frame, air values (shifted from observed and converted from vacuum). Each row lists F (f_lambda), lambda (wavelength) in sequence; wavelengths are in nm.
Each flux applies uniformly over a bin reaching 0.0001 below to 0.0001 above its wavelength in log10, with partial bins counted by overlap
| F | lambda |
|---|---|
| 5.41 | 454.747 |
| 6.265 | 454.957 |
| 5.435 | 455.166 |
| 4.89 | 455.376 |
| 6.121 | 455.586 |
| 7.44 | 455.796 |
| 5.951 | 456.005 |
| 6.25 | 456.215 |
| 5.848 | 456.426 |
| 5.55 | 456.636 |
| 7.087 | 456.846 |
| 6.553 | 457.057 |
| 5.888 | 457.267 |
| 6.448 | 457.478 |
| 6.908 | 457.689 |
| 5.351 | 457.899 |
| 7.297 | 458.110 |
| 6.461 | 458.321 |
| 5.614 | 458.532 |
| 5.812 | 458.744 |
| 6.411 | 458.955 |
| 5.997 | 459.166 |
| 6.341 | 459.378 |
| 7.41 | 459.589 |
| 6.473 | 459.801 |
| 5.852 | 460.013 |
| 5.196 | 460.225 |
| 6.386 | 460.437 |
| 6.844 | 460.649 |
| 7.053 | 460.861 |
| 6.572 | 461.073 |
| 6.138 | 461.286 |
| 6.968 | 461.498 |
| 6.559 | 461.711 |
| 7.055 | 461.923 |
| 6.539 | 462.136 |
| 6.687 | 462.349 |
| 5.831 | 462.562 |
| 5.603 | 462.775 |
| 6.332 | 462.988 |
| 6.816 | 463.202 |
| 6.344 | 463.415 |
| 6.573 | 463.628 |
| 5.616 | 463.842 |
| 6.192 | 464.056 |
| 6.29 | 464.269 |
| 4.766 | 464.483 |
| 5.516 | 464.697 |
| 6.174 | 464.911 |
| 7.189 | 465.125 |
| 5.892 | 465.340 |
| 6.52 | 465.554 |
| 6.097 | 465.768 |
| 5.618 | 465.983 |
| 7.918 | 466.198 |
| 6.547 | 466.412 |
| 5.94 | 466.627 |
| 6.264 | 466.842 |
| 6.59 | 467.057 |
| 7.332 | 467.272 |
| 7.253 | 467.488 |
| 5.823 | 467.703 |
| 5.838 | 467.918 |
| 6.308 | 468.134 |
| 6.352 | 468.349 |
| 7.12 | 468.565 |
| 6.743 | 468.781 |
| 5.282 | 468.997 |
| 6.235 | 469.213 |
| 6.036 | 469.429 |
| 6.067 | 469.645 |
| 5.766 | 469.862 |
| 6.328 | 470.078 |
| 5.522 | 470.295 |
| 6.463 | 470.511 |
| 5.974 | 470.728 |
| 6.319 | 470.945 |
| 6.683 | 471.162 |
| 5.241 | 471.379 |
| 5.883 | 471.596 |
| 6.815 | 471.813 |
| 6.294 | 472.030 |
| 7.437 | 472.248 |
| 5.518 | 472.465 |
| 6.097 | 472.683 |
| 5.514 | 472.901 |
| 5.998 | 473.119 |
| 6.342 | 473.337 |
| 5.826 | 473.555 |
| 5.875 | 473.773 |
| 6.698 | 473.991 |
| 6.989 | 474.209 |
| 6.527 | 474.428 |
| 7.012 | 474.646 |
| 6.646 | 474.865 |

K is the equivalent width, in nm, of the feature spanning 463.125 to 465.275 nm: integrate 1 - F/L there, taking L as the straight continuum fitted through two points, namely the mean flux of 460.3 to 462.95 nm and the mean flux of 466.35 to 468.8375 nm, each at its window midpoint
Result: 0.12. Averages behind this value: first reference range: 6.5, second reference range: 6.5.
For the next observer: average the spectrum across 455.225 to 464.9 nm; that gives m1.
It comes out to 6.26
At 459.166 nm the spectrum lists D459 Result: 5.997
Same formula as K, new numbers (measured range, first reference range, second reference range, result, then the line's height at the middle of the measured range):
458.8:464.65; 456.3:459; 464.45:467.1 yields -0.056 nm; 6.25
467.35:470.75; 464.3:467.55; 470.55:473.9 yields 0.020 nm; 6.25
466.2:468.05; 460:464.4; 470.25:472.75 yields -0.074 nm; 6.28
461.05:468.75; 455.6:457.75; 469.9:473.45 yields -0.151 nm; 6.25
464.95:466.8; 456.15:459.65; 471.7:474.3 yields -0.047 nm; 6.29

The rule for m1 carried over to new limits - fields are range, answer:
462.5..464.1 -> 6.17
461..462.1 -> 6.65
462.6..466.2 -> 6.15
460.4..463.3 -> 6.53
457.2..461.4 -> 6.33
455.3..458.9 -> 6.22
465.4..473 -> 6.28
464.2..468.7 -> 6.35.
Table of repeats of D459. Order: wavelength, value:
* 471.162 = 6.683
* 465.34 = 5.892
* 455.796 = 7.44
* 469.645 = 6.067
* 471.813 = 6.815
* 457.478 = 6.448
